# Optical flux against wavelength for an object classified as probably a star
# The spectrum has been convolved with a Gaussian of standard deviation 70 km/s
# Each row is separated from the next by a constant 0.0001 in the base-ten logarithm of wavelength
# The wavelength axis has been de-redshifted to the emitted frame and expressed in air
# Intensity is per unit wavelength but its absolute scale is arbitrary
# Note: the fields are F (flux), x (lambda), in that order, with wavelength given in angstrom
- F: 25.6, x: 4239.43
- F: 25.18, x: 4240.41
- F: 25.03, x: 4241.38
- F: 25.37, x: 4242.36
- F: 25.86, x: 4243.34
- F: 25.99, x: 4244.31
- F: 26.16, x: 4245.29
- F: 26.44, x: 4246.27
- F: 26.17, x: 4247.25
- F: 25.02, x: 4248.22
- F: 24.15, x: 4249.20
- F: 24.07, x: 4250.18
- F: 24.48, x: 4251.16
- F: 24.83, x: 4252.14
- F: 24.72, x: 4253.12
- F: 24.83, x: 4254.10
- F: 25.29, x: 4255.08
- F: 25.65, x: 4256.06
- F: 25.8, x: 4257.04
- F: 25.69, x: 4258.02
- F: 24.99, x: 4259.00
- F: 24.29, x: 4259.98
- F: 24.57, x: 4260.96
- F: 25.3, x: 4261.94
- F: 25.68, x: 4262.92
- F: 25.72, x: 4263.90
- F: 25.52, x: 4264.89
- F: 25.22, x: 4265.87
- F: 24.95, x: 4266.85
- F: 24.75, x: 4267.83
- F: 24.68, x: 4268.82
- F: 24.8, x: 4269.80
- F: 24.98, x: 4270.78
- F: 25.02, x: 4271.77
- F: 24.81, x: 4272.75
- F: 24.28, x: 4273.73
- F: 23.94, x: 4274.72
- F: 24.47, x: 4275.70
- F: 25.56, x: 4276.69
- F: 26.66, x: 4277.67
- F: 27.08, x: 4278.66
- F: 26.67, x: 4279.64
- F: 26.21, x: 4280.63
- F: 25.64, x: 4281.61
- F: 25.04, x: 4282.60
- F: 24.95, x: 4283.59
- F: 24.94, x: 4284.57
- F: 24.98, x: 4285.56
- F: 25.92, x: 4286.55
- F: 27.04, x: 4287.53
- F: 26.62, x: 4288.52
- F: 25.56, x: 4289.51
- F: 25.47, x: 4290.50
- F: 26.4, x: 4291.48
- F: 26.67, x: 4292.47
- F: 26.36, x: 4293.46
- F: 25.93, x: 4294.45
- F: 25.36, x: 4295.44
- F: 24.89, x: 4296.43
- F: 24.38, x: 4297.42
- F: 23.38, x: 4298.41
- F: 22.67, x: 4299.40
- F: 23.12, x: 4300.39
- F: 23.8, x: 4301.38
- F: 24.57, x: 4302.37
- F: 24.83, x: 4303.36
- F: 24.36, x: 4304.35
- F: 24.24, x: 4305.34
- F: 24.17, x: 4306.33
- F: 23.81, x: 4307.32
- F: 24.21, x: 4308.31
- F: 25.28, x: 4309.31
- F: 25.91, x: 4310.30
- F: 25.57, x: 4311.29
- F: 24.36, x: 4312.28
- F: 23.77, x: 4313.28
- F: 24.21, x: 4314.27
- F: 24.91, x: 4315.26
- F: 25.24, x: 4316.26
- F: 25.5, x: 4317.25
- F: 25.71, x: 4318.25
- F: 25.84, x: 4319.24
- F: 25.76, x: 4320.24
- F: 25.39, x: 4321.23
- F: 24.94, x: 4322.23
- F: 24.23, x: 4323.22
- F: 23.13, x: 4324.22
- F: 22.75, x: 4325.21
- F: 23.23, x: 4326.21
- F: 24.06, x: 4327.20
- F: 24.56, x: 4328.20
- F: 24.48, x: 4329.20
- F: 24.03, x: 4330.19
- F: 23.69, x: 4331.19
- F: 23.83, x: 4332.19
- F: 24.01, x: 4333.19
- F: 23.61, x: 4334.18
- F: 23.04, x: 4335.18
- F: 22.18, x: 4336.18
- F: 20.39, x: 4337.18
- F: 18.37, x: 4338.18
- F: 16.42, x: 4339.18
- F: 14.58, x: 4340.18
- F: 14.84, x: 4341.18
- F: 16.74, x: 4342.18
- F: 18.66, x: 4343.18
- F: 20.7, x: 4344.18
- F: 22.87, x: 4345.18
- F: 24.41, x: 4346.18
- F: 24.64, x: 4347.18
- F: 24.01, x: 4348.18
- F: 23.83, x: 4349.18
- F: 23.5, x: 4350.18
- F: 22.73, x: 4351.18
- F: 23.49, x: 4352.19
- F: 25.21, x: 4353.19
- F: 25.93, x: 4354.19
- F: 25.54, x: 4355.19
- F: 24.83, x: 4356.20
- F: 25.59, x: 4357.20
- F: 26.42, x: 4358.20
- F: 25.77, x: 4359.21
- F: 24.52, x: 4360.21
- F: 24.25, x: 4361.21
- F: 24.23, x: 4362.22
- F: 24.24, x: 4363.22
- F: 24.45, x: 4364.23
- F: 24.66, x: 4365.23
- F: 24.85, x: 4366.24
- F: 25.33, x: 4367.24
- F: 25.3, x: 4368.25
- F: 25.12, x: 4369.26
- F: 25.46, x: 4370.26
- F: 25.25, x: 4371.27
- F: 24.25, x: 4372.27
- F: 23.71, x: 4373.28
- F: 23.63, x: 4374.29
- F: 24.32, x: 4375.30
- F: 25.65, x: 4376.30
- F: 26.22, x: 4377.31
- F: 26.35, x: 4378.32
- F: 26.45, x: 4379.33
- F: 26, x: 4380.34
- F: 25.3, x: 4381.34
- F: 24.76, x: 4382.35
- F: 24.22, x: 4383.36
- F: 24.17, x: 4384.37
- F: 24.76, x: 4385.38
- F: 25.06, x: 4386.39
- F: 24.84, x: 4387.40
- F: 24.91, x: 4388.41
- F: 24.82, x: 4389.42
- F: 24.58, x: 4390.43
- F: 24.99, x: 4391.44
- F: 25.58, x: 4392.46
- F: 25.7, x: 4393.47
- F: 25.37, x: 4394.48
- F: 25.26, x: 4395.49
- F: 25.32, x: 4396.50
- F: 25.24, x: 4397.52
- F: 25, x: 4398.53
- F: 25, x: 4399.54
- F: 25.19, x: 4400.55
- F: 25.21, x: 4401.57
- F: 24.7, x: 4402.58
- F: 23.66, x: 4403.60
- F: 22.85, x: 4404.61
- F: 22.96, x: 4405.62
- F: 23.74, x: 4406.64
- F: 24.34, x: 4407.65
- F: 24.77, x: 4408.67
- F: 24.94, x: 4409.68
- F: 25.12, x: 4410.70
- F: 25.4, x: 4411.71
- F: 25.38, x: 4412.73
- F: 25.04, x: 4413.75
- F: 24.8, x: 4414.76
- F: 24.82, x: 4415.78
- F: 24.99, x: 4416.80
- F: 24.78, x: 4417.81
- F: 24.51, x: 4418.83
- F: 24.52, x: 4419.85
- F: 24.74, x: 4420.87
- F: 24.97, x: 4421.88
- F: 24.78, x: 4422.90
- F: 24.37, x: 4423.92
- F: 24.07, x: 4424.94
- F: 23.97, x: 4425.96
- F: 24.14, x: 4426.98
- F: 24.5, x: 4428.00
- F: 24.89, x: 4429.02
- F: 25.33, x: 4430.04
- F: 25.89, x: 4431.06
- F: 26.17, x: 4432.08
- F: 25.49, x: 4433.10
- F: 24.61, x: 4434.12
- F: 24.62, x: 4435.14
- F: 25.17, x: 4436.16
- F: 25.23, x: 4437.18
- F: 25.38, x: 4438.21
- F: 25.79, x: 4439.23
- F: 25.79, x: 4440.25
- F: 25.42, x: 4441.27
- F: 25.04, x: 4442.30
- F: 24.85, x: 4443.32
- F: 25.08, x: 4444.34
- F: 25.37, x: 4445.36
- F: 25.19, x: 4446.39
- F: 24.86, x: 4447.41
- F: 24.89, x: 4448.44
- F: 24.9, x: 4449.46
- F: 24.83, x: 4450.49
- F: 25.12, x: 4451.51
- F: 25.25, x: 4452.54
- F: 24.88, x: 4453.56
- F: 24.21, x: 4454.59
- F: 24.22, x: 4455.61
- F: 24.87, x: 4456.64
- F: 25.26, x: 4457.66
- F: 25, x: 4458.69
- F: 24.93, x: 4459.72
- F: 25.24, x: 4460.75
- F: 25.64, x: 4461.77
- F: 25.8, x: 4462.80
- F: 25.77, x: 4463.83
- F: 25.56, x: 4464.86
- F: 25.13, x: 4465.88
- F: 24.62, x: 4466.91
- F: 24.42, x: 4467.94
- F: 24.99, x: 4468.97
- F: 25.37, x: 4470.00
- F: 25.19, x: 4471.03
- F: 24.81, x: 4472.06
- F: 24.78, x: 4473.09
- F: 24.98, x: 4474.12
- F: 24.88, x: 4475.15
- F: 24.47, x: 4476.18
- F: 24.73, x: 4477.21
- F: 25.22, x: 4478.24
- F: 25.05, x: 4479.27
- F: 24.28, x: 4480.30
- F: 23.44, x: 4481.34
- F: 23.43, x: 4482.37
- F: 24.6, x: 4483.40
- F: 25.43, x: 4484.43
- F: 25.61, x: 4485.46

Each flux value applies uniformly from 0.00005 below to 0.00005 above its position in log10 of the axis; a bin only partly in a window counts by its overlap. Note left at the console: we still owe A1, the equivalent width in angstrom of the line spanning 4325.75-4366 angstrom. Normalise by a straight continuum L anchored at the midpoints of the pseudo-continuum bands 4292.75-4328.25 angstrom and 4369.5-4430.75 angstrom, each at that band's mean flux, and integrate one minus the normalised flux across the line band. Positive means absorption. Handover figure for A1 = 2.9 angstrom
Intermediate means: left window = 24.6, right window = 24.8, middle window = 22.9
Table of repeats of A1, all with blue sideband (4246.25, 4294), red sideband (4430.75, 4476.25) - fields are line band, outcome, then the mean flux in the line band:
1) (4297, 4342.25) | 3.45 angstrom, 23.4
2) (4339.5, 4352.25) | 2.14 angstrom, 21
